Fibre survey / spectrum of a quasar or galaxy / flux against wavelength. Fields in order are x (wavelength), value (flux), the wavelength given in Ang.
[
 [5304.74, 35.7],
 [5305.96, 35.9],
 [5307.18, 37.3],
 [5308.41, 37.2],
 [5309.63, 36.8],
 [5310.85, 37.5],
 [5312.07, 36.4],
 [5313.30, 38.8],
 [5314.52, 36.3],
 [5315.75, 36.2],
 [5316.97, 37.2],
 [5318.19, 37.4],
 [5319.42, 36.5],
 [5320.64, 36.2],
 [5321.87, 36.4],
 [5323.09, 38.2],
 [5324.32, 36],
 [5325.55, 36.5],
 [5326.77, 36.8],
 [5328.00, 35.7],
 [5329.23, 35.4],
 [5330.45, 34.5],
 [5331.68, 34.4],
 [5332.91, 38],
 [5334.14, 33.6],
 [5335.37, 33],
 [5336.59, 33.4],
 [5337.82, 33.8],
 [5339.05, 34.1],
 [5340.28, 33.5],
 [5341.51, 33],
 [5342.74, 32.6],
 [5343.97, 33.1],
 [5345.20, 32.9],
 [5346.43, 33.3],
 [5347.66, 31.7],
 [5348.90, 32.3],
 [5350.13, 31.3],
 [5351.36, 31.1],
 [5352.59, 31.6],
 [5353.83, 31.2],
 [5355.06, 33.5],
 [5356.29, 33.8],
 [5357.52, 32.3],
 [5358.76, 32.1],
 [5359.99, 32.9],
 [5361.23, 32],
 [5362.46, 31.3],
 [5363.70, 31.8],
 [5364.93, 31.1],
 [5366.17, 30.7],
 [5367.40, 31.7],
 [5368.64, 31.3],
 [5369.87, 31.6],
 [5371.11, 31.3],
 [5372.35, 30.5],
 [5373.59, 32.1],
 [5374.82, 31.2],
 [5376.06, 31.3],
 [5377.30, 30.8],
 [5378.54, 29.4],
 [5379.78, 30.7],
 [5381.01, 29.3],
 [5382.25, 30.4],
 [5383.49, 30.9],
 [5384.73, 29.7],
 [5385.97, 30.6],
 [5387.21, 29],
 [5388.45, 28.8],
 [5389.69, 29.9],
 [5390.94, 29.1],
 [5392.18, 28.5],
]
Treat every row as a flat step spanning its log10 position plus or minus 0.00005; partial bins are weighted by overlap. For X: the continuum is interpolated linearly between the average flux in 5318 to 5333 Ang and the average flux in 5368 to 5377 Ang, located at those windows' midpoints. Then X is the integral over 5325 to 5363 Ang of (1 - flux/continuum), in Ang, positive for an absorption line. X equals 1.0 Ang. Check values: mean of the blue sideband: 36.2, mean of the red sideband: 31.3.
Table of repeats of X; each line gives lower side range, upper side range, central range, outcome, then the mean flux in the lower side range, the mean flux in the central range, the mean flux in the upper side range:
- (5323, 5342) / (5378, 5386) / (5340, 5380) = 0.50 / 34.9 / 31.8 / 30.1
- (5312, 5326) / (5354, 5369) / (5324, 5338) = 0.15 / 36.8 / 35.1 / 32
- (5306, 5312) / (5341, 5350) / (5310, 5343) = -0.70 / 37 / 35.6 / 32.6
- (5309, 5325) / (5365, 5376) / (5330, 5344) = 0.35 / 36.9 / 33.9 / 31.3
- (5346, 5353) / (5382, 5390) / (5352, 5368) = -0.37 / 31.8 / 32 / 29.9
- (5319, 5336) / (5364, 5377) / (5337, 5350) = 0.44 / 35.8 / 33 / 31.3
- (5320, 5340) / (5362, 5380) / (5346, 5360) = 0.32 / 35.3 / 32.2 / 31.1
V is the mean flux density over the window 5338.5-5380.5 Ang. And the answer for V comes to 31.9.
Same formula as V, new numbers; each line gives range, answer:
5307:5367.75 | 34.3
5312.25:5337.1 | 36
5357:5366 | 31.8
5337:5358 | 32.7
